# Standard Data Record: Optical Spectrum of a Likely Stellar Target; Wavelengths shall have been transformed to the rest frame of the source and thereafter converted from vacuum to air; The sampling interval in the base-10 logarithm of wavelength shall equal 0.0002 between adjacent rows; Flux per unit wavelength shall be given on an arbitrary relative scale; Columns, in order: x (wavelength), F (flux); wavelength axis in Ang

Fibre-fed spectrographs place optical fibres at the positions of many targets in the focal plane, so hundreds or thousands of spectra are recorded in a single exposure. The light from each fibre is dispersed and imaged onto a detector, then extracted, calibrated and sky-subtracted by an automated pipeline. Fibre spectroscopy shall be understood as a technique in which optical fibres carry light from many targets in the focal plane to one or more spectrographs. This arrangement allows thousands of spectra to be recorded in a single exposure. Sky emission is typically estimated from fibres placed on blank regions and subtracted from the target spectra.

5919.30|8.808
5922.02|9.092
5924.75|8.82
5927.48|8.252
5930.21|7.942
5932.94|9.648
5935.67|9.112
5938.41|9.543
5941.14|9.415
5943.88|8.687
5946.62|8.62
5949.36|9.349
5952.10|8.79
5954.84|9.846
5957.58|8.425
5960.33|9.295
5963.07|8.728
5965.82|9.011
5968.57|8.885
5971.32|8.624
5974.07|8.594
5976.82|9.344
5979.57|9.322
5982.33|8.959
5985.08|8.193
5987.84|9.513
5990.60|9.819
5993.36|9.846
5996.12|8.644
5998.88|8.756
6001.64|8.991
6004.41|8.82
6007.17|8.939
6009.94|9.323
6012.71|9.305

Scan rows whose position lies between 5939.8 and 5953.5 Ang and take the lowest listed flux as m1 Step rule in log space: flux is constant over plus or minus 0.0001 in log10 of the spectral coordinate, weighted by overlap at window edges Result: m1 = 8.62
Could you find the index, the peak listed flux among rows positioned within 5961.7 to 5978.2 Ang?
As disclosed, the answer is 9.344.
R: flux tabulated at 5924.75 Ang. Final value 8.82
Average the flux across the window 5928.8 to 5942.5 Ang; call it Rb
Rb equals 9.13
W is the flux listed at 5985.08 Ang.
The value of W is 8.193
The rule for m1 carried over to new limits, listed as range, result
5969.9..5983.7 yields 8.594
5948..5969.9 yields 8.425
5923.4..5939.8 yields 7.942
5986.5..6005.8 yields 8.644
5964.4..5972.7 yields 8.624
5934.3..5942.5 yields 9.112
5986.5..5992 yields 9.513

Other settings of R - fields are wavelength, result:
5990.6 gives 9.819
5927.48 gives 8.252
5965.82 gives 9.011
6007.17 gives 8.939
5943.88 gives 8.687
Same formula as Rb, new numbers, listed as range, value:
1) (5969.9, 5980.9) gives 8.97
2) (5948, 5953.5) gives 9.08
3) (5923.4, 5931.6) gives 8.34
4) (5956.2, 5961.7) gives 8.86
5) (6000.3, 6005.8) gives 8.91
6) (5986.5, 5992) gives 9.66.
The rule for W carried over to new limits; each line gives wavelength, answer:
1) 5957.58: 8.425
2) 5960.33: 9.295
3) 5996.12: 8.644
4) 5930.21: 7.942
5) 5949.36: 9.349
